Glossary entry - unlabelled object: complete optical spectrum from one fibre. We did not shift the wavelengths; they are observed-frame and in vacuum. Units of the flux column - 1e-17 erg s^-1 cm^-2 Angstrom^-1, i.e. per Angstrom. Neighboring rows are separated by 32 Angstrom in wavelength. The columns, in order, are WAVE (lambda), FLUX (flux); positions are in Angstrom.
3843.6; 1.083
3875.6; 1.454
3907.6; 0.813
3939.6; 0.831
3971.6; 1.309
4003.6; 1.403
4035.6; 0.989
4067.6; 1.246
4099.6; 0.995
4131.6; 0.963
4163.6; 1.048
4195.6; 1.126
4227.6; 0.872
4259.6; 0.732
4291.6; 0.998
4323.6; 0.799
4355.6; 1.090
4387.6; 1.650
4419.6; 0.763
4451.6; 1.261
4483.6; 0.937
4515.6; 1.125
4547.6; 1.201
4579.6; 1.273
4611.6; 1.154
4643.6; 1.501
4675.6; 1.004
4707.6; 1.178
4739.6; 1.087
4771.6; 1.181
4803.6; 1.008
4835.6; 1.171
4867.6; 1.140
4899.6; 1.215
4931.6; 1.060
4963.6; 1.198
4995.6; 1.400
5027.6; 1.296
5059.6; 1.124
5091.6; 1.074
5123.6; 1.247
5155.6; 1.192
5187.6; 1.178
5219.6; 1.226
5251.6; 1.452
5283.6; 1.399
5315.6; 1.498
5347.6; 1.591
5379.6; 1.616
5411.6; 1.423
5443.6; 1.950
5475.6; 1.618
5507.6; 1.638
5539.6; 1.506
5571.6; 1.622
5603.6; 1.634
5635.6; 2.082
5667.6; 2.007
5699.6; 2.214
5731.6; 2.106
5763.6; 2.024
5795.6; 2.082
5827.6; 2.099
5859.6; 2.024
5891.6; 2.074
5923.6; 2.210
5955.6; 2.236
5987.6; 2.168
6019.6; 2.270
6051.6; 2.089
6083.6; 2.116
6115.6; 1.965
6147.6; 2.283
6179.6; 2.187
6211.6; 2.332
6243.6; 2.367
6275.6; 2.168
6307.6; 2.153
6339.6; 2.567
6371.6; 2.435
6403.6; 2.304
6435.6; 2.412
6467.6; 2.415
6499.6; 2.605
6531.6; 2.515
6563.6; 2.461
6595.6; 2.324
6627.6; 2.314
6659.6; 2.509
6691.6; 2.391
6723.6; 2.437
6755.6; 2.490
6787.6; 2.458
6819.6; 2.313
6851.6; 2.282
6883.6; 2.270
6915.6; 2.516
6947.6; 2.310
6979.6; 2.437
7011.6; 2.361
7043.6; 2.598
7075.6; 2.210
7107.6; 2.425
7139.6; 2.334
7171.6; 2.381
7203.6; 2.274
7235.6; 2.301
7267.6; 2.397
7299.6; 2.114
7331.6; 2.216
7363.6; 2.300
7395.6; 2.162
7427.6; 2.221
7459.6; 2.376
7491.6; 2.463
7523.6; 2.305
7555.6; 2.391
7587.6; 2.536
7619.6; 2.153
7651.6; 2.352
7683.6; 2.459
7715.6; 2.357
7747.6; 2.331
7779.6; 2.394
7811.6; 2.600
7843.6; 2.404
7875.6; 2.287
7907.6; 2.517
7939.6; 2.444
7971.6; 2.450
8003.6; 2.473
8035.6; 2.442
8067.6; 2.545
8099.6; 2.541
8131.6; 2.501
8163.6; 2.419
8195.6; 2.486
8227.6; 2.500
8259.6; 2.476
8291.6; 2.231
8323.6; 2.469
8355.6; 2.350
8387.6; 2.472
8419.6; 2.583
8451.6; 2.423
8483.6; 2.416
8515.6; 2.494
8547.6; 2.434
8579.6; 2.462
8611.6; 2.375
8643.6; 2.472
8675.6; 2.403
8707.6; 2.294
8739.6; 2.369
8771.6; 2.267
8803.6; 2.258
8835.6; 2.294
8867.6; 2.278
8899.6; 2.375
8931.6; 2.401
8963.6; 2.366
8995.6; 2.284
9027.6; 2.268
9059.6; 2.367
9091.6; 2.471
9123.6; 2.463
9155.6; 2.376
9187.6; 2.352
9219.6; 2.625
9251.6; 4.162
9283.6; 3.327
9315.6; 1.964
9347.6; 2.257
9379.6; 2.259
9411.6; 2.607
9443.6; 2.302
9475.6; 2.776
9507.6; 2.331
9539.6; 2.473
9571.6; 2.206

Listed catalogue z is 0.41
